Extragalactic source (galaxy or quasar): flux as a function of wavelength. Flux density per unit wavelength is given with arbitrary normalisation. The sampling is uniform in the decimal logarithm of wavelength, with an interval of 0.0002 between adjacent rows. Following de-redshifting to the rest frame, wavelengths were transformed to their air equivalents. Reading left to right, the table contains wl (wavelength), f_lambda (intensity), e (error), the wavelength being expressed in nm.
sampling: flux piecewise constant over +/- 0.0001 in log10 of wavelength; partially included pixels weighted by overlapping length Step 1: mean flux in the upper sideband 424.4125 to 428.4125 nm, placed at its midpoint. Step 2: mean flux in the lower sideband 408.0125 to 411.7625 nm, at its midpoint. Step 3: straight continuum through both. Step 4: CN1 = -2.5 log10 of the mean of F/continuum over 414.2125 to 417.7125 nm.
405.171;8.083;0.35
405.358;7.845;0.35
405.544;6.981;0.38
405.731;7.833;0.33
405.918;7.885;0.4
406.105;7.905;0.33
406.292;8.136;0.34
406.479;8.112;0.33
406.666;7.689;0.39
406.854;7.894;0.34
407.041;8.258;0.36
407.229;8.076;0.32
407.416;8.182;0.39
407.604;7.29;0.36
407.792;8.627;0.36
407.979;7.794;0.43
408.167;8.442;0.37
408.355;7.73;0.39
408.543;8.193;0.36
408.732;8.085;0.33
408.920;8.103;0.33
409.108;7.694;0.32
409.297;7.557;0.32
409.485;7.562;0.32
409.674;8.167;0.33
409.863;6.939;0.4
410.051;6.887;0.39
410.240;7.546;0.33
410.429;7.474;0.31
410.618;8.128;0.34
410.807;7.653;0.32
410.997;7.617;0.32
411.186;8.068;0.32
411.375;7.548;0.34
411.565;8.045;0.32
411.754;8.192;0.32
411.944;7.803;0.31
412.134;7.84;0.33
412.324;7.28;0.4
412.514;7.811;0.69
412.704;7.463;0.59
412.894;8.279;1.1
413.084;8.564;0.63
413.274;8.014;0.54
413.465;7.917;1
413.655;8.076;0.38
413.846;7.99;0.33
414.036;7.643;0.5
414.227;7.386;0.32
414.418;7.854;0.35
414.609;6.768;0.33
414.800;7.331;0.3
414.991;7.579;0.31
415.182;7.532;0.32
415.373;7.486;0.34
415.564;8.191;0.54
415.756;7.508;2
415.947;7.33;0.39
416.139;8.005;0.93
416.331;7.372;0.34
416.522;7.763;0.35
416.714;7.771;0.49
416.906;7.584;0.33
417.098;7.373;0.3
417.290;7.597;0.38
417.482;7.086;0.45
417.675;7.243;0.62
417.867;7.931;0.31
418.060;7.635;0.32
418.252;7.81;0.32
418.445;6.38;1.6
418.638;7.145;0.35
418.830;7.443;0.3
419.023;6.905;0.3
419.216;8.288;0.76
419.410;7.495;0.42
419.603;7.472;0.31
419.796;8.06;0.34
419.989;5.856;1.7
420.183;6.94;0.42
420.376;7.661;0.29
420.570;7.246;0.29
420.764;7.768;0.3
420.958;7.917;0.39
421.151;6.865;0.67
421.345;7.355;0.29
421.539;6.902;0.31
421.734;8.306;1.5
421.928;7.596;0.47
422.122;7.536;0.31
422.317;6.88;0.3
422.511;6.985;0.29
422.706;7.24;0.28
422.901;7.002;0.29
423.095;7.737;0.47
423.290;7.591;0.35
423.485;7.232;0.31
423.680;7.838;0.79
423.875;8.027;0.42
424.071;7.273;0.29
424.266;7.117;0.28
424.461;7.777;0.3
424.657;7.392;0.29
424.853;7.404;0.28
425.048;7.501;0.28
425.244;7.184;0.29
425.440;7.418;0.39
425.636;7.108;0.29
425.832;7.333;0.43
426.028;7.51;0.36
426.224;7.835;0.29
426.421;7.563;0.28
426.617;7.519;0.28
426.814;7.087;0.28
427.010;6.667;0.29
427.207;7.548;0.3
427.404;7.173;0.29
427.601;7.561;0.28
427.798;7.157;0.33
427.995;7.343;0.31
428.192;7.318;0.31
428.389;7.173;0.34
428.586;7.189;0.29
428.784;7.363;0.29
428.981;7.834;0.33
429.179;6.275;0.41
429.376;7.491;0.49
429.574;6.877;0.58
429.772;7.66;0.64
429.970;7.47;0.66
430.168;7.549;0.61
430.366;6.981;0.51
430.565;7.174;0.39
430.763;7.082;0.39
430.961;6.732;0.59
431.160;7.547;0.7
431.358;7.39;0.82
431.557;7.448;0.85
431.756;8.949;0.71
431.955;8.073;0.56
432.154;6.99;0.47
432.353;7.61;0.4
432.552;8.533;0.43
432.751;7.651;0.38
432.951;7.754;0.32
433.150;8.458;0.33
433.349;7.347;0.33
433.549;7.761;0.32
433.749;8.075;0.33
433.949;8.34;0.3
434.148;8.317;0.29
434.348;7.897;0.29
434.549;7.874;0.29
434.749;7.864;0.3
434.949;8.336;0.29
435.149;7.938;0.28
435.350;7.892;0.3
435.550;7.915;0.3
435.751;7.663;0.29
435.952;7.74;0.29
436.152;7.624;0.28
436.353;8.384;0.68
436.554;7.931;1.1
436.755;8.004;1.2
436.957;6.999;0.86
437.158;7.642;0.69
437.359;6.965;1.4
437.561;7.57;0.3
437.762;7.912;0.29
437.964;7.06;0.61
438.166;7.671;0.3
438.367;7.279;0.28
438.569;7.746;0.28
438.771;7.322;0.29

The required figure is 0.01 mag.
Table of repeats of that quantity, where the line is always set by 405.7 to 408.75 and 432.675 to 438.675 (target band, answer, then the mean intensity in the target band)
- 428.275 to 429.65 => 0.10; 7.18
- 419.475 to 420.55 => 0.10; 7.21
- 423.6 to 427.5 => 0.06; 7.41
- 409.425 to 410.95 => 0.06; 7.54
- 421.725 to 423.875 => 0.06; 7.44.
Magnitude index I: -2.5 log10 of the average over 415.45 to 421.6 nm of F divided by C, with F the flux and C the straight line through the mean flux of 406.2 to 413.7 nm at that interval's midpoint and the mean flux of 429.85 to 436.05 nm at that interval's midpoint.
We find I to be 0.055 mag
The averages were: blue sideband 7.87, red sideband 7.75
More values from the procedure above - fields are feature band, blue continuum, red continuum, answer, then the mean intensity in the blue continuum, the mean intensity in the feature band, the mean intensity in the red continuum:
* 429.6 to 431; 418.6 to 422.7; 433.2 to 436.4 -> 0.07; 7.36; 7.24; 7.94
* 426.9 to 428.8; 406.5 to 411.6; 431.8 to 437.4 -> 0.09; 7.82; 7.24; 7.86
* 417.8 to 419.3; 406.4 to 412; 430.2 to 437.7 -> 0.05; 7.84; 7.43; 7.74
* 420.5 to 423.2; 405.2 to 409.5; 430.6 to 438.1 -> 0.06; 7.92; 7.38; 7.76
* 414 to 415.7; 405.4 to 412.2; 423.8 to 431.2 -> 0.02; 7.83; 7.52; 7.32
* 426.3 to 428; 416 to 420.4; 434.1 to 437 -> 0.05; 7.42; 7.29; 7.9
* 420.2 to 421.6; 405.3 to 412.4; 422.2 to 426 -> 0.01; 7.82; 7.38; 7.37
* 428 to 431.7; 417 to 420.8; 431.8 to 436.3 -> 0.07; 7.36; 7.28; 7.91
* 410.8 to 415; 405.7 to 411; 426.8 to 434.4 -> 0.00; 7.85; 7.78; 7.51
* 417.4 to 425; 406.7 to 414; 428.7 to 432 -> 0.03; 7.86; 7.39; 7.4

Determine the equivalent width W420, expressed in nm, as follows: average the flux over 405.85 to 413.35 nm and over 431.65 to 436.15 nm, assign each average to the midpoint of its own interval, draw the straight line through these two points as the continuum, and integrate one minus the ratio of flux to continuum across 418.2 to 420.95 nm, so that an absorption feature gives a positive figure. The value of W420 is 0.20 nm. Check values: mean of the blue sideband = 7.86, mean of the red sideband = 7.95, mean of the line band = 7.33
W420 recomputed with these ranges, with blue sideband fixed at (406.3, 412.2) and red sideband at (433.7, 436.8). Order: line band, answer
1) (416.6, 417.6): 0.05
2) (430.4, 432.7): 0.11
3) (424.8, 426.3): 0.10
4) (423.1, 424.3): 0.06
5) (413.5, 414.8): 0.04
